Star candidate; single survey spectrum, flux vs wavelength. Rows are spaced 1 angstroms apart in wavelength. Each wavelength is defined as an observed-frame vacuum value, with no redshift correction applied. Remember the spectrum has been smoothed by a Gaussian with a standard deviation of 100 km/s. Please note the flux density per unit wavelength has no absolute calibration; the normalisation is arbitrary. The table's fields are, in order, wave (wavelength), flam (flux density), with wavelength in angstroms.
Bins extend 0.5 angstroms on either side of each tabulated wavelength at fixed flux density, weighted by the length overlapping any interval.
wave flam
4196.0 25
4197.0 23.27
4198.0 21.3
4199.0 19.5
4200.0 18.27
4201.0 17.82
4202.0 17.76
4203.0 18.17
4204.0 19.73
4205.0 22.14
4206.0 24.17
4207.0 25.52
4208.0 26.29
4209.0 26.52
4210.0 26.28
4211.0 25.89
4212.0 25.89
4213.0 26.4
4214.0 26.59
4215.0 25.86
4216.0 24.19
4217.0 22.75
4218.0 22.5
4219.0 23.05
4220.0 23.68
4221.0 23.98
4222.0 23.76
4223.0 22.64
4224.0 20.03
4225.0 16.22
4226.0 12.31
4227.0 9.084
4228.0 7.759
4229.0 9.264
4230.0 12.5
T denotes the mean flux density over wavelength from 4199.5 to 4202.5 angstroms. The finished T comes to 18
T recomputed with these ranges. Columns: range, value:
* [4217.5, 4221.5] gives 23.3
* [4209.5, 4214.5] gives 26.2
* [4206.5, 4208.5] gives 25.9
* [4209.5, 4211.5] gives 26.1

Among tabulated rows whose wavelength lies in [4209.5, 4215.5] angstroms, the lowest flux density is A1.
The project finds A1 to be 25.86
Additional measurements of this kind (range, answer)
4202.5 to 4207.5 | 18.17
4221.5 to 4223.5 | 22.64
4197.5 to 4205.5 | 17.76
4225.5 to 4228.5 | 7.759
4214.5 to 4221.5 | 22.5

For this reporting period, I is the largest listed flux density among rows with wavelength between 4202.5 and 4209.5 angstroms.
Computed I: 26.52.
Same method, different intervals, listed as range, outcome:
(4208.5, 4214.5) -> 26.59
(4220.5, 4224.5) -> 23.98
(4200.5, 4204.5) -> 19.73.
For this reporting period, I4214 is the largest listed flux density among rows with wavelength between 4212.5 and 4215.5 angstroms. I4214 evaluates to 26.59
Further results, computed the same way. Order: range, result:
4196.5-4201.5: 23.27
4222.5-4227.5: 22.64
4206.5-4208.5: 26.29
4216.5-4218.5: 22.75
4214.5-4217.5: 25.86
